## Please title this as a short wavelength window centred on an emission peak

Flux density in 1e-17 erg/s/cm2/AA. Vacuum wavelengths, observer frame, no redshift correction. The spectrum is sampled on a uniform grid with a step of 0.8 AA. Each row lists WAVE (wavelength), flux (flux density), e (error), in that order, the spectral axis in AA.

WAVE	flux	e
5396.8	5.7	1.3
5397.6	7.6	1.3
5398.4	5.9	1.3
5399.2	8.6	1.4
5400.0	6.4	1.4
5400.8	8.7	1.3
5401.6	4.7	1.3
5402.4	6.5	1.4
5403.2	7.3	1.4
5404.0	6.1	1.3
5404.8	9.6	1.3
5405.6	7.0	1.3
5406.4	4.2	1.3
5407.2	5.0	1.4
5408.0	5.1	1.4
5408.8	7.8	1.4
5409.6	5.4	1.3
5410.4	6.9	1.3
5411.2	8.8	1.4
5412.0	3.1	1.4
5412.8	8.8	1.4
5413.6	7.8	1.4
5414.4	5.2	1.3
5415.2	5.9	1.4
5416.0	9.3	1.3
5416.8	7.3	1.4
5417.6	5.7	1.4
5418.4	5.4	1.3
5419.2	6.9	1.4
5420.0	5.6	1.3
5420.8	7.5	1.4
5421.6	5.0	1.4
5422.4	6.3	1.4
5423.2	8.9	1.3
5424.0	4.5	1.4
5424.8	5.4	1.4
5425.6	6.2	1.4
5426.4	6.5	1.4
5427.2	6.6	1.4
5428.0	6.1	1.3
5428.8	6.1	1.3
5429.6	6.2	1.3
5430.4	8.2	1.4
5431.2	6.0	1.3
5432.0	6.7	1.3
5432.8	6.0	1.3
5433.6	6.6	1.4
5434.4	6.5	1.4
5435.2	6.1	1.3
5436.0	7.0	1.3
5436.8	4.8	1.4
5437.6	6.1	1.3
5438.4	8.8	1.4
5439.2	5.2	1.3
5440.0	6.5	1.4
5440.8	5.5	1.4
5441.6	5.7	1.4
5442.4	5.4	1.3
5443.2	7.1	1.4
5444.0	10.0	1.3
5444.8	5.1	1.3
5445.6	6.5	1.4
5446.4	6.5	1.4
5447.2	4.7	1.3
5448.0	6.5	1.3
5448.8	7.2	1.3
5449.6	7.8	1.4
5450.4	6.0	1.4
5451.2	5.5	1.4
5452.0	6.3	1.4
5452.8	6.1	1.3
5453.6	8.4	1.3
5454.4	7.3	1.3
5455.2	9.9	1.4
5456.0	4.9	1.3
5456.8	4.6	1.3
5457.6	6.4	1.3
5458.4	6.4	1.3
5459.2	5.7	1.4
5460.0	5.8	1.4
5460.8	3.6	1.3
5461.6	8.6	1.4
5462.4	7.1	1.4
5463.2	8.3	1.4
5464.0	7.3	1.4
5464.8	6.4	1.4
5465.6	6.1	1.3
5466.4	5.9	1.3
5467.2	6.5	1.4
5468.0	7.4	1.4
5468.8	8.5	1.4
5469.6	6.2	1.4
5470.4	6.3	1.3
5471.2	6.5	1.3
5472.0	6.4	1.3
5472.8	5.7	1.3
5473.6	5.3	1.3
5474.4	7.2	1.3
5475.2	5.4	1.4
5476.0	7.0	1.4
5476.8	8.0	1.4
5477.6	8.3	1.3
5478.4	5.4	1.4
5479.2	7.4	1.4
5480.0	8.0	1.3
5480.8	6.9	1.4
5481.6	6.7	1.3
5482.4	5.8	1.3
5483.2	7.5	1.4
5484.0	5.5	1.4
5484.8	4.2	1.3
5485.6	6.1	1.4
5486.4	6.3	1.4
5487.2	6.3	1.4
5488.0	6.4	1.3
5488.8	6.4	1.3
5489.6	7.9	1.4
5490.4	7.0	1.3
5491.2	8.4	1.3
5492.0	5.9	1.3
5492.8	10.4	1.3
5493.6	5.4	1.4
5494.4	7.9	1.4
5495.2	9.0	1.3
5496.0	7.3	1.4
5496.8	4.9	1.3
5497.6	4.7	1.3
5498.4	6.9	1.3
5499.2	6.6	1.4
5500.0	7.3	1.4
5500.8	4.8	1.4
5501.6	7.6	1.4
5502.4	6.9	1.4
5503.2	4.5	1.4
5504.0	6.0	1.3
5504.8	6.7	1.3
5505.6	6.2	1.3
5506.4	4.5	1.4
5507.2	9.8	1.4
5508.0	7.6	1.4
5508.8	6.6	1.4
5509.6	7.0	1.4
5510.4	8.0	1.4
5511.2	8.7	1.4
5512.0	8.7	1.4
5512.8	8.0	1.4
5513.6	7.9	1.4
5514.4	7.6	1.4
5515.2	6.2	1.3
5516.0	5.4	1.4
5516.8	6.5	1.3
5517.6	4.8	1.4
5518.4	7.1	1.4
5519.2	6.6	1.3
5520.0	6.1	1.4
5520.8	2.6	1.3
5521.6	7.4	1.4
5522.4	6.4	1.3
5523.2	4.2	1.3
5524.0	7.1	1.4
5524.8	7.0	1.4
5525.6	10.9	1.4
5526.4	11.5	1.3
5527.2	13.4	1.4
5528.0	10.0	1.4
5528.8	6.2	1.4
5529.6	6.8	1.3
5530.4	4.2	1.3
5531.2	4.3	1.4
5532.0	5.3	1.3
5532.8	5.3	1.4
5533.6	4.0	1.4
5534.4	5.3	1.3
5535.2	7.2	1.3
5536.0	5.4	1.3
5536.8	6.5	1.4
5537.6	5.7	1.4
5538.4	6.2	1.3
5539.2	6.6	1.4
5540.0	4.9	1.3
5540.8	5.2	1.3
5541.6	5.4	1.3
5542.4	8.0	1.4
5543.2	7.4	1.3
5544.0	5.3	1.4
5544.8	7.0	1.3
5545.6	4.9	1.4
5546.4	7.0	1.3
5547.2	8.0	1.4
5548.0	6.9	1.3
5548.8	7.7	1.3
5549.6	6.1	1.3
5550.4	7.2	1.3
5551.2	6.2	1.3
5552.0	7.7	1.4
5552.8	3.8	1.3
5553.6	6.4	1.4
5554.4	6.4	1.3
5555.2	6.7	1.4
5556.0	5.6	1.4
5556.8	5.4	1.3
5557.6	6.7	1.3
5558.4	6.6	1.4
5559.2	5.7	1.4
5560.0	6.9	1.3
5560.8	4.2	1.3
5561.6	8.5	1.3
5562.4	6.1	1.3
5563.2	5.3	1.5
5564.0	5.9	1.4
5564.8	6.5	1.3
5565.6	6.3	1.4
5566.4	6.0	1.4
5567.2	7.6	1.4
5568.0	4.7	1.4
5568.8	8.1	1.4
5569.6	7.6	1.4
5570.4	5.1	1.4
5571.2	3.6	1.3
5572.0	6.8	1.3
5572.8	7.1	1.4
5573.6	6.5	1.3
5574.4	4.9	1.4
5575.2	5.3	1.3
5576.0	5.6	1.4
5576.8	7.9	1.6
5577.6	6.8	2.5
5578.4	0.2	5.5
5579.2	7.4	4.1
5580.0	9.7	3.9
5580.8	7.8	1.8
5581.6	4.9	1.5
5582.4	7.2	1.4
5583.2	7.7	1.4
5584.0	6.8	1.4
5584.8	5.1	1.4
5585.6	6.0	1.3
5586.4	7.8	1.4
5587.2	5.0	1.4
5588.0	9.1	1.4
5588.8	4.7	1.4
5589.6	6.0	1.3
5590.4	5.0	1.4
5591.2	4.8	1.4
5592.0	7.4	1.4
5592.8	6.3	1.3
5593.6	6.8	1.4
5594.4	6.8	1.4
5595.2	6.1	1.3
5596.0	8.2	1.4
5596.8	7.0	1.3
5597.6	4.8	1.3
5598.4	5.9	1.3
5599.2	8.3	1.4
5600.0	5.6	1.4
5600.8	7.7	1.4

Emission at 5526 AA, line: H-beta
